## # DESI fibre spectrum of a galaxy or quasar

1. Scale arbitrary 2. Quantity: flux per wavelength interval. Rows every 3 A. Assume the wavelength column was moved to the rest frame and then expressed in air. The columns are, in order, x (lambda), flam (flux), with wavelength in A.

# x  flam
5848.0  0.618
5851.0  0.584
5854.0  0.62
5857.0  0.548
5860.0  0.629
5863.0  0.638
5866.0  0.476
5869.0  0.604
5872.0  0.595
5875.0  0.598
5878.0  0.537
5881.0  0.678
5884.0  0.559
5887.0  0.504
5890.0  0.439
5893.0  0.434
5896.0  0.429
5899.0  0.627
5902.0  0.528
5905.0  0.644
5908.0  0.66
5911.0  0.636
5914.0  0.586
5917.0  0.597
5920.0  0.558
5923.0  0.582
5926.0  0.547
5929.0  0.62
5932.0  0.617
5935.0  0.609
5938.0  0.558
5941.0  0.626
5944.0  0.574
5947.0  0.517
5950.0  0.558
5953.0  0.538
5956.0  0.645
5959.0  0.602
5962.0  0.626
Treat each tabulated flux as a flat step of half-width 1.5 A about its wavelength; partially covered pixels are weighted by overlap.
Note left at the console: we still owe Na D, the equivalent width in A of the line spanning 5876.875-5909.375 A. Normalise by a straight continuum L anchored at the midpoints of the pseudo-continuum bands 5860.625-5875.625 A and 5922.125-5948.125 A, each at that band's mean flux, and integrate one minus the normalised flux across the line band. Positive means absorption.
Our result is 2.0 A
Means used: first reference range 0.584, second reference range 0.584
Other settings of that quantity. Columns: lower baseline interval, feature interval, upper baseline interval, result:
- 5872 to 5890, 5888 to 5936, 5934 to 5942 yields 1.1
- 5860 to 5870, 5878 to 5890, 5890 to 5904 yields -0.5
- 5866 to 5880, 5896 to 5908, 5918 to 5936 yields -0.1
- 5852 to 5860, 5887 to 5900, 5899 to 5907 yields 2.6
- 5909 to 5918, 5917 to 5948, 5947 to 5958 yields 0.5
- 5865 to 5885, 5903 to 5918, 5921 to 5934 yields -0.9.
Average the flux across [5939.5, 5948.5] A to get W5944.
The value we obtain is 0.572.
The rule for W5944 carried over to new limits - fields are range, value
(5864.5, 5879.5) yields 0.562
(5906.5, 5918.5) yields 0.62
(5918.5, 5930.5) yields 0.577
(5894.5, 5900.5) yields 0.528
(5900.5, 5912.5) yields 0.617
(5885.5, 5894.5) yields 0.459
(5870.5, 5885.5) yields 0.593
